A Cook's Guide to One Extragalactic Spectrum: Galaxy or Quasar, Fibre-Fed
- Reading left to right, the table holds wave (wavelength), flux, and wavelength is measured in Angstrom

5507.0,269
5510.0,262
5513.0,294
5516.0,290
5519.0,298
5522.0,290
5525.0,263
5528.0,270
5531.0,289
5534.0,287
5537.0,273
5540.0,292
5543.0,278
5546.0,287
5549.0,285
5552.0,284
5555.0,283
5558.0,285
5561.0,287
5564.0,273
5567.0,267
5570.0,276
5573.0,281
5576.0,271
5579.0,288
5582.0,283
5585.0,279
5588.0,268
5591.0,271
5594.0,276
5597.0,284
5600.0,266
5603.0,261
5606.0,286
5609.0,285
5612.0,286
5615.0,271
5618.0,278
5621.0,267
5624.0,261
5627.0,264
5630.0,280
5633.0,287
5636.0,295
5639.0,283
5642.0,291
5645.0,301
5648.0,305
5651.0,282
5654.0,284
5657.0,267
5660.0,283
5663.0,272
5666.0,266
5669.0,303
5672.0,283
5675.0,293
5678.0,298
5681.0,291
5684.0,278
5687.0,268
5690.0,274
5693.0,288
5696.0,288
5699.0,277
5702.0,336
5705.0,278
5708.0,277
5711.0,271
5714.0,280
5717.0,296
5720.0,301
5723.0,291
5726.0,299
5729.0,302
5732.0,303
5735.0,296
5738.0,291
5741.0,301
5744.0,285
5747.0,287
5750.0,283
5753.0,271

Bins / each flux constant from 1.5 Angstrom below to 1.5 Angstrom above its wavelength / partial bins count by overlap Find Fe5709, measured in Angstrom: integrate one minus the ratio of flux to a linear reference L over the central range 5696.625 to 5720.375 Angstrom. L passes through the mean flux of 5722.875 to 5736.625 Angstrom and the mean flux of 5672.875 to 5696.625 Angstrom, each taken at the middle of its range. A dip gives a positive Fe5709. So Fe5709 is 0.3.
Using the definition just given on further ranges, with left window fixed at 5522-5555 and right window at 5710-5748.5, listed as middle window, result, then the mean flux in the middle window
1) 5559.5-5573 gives 0.3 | 276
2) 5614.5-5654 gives 0.7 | 282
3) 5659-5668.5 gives 0.4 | 276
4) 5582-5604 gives 0.9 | 273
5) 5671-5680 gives -0.1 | 292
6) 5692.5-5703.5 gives -0.3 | 298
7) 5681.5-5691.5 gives 0.5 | 275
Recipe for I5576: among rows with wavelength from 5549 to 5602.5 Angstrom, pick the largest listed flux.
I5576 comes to 288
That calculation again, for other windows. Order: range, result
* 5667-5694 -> 303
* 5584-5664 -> 305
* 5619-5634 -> 287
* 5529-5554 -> 292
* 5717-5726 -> 301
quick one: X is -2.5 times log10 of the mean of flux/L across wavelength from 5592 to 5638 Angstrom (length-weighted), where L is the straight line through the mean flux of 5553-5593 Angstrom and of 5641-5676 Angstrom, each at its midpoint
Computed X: 0.02 mag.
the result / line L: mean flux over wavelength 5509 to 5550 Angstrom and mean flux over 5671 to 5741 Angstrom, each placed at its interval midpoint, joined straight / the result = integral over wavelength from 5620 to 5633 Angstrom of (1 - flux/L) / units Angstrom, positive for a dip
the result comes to 0.7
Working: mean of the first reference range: 283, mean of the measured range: 270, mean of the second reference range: 290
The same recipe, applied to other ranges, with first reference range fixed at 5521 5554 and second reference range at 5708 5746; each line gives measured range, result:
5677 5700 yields 0.6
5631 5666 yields 0.3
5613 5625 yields 0.7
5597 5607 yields 0.5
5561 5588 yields 0.6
